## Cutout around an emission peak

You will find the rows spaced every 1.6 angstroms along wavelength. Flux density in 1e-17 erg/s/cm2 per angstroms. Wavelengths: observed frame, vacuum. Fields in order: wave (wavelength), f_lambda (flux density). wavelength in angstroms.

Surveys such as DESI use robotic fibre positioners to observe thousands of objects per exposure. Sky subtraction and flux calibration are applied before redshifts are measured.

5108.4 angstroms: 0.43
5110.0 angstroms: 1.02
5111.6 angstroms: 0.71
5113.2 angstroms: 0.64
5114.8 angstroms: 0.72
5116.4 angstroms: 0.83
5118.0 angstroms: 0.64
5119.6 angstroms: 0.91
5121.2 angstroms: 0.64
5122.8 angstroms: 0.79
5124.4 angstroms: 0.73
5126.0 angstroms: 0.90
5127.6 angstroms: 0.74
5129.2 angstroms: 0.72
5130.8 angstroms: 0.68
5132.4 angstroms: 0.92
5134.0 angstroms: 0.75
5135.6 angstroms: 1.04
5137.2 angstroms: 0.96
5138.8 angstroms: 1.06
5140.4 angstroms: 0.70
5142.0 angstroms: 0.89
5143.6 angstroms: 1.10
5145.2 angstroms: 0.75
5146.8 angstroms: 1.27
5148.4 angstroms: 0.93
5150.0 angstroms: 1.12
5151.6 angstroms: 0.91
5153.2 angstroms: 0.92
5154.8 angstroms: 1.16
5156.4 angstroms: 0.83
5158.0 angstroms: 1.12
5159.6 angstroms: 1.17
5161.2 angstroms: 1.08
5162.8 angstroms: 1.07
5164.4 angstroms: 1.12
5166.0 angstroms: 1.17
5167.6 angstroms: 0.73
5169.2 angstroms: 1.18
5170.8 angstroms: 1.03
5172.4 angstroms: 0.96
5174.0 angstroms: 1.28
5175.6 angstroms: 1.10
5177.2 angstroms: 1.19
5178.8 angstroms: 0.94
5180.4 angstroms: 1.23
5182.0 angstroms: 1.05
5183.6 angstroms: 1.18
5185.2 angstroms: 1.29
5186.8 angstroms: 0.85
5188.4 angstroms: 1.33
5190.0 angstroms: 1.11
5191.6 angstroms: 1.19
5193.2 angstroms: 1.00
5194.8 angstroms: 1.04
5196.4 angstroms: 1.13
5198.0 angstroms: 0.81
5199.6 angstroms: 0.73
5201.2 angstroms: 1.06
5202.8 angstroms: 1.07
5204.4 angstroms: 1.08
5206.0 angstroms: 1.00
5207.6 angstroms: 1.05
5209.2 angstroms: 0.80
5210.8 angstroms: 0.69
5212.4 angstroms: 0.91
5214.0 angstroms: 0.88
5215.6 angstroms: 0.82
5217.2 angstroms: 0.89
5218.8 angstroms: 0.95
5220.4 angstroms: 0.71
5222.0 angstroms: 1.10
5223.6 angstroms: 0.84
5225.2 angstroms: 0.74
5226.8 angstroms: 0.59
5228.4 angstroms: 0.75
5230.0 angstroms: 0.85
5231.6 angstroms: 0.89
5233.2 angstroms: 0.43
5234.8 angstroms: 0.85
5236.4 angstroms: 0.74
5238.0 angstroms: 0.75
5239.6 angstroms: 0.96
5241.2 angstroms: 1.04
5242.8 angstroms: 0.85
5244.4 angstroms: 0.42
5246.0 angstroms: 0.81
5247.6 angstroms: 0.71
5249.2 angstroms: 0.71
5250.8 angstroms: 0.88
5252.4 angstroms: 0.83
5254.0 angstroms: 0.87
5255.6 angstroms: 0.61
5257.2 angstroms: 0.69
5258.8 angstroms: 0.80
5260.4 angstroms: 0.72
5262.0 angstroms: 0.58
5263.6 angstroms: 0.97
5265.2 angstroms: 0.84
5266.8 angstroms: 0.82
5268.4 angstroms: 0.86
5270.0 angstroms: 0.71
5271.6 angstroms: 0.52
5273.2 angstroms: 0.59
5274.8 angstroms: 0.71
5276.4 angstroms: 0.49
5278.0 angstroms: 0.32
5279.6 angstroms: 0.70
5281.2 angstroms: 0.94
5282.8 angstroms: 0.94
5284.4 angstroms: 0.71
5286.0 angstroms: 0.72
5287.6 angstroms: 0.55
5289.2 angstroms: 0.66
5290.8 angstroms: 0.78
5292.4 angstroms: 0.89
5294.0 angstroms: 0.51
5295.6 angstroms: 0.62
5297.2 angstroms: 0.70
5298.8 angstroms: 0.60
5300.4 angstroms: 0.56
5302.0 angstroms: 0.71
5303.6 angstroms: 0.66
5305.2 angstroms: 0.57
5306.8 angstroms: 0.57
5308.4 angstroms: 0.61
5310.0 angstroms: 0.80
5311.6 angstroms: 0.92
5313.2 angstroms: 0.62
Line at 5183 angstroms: C III] 1909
